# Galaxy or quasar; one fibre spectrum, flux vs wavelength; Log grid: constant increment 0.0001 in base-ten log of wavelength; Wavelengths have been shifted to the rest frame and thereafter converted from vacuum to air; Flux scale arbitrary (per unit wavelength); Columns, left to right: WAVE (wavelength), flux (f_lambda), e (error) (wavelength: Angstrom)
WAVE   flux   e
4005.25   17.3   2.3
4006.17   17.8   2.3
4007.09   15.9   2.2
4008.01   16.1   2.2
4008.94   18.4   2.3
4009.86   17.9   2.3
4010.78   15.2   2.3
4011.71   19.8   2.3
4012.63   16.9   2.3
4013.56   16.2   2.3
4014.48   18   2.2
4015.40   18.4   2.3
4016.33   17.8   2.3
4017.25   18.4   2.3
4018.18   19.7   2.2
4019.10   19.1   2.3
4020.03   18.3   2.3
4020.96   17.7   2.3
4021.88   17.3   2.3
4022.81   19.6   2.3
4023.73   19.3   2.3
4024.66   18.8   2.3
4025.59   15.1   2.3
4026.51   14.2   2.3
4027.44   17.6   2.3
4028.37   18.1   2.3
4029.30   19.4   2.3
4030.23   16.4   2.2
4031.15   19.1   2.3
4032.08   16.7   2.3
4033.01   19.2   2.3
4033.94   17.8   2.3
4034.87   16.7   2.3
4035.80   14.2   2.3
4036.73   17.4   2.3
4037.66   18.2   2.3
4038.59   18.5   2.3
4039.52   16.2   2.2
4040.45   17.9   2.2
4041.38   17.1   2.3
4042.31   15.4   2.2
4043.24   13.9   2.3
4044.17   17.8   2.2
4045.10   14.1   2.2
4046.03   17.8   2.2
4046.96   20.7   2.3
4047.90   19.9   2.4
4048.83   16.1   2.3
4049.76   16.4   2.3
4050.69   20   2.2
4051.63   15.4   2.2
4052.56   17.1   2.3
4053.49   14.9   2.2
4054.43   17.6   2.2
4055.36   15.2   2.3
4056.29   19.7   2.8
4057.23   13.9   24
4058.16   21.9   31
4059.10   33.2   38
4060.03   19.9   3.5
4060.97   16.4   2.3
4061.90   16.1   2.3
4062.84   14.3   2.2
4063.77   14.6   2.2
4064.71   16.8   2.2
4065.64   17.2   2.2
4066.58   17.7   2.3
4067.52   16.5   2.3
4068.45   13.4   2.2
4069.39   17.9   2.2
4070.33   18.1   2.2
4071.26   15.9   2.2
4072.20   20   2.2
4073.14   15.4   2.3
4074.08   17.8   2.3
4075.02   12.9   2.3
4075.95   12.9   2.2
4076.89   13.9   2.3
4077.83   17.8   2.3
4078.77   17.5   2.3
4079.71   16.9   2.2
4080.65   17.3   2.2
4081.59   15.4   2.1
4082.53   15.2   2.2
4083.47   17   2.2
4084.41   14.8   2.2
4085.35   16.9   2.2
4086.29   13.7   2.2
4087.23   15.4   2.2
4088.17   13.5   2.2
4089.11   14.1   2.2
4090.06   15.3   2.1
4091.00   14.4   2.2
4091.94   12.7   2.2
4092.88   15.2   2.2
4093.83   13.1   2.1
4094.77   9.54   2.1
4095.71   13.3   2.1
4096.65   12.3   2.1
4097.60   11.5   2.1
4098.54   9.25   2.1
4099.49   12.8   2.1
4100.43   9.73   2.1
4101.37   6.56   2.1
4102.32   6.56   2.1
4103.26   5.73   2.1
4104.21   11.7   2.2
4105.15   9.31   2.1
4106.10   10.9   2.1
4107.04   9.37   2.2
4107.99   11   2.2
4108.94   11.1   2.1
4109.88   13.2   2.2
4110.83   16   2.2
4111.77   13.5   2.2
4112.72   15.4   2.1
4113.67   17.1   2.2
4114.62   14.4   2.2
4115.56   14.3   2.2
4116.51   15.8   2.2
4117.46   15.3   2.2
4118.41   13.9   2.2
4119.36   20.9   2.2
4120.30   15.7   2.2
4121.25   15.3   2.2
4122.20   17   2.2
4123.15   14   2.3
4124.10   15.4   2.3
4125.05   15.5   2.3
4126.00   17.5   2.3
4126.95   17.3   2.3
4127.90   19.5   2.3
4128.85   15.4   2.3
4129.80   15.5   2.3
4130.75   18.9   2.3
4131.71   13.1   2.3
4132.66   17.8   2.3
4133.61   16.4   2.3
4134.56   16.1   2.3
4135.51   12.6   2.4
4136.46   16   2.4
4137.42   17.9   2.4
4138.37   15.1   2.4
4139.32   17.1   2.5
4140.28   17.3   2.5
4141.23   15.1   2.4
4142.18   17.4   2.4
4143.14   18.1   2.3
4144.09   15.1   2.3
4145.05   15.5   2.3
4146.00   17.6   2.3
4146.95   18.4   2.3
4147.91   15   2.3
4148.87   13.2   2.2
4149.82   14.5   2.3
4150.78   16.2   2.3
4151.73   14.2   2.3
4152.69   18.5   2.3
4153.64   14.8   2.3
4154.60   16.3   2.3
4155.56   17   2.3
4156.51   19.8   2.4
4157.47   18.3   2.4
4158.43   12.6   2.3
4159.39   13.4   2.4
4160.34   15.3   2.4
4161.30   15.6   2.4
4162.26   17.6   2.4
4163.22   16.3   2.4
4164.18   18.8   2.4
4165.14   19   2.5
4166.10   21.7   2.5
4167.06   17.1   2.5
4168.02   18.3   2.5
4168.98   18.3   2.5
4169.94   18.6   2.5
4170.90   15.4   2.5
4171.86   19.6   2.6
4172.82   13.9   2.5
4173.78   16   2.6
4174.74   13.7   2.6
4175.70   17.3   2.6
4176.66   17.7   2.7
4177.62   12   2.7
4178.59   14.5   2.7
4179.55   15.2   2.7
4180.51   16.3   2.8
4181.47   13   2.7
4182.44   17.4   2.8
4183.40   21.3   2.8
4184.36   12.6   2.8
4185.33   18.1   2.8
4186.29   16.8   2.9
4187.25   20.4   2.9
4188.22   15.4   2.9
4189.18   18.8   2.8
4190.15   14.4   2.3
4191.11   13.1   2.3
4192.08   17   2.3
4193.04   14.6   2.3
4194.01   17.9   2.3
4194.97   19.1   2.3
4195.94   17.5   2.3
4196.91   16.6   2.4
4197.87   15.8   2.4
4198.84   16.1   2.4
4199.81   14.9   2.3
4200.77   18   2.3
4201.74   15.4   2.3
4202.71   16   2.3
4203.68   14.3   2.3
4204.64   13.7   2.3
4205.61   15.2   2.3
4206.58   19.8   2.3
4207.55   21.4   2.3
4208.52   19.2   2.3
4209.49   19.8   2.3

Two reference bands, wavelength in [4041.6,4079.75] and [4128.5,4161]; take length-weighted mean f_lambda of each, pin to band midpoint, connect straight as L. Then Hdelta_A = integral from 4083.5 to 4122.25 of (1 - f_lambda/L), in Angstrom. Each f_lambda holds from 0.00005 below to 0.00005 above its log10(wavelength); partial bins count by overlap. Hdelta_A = 8.1 Angstrom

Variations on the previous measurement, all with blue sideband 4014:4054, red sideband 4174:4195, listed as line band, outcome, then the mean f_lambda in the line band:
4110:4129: 0.91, 15.9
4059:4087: 0.96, 16.6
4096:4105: 3.87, 9.64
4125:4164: 0.62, 16.2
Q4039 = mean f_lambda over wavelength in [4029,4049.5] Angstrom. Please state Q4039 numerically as 17.3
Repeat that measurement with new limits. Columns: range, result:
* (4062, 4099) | 15.1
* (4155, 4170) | 17.3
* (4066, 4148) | 14.8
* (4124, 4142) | 16.3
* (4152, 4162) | 16.1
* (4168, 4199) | 16.4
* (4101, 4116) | 11.7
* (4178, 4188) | 16.5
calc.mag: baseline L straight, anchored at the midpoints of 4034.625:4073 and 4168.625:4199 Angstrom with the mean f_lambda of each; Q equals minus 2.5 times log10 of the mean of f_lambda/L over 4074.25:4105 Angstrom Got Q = 0.27 mag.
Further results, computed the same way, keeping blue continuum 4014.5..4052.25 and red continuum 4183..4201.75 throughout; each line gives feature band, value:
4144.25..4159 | 0.055 mag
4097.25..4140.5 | 0.203 mag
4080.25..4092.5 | 0.149 mag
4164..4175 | -0.047 mag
